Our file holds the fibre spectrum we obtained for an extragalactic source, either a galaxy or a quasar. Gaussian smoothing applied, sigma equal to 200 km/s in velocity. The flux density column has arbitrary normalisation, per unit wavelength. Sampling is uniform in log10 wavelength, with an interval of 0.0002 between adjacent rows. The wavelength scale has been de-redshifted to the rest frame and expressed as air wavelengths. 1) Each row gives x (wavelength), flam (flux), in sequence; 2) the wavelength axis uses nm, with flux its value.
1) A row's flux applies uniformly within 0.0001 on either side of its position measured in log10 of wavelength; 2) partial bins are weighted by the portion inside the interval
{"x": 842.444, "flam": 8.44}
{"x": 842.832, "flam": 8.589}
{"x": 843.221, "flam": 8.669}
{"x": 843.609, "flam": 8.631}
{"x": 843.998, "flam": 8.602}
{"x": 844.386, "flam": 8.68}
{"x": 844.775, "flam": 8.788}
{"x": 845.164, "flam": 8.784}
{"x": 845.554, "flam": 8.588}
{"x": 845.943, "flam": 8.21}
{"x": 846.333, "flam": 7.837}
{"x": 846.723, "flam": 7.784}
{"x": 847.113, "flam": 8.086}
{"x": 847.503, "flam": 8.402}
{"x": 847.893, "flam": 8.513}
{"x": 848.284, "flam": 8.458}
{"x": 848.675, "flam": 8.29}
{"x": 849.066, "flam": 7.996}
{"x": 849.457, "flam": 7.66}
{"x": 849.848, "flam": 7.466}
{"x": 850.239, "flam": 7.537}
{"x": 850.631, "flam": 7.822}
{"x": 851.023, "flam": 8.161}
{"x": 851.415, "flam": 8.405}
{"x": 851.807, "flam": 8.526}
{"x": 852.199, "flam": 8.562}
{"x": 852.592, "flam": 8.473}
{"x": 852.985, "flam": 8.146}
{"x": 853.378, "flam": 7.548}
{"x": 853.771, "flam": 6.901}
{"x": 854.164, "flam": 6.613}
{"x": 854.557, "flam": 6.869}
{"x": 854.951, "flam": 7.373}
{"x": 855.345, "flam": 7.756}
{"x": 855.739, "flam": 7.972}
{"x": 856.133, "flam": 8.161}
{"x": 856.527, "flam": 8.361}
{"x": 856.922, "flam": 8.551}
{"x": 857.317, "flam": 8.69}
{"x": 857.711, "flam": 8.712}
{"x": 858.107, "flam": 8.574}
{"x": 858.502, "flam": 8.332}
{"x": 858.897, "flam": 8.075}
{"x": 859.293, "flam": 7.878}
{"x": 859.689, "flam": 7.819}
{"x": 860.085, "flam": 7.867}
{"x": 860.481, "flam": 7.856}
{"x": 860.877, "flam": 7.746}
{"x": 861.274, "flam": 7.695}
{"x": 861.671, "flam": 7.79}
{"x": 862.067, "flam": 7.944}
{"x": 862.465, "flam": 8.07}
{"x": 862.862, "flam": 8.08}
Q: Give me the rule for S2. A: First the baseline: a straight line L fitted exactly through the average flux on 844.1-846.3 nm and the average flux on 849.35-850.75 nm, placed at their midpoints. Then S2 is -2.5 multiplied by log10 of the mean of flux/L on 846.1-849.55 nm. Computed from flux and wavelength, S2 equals -0.01 mag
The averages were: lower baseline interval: 8.55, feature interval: 8.13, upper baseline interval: 7.61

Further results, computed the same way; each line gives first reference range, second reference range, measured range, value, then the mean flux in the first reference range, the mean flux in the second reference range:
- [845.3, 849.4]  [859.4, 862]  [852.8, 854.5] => 0.11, 8.2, 7.81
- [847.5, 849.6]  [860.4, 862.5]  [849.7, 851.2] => 0.06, 8.22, 7.83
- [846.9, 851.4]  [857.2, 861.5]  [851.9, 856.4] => 0.05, 8.05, 8.1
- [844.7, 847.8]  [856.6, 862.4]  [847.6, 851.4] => 0.03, 8.3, 8.11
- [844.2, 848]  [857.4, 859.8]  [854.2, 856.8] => 0.08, 8.36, 8.27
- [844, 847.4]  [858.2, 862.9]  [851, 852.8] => -0.03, 8.36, 7.94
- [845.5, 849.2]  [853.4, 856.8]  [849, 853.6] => -0.02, 8.21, 7.53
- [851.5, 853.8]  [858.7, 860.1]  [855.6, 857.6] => -0.05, 8.13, 7.91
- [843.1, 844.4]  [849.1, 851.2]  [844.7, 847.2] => 0.01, 8.64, 7.75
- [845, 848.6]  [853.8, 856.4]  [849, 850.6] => 0.05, 8.29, 7.45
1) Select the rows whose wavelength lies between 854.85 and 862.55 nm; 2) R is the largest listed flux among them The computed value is 8.712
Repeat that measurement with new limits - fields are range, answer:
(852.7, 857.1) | 8.551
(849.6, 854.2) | 8.562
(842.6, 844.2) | 8.669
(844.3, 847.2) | 8.788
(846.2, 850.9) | 8.513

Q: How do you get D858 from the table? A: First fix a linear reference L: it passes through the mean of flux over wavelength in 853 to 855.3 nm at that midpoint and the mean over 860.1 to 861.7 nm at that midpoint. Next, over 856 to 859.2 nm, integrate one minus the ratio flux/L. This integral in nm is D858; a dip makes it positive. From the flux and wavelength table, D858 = -0.40 nm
